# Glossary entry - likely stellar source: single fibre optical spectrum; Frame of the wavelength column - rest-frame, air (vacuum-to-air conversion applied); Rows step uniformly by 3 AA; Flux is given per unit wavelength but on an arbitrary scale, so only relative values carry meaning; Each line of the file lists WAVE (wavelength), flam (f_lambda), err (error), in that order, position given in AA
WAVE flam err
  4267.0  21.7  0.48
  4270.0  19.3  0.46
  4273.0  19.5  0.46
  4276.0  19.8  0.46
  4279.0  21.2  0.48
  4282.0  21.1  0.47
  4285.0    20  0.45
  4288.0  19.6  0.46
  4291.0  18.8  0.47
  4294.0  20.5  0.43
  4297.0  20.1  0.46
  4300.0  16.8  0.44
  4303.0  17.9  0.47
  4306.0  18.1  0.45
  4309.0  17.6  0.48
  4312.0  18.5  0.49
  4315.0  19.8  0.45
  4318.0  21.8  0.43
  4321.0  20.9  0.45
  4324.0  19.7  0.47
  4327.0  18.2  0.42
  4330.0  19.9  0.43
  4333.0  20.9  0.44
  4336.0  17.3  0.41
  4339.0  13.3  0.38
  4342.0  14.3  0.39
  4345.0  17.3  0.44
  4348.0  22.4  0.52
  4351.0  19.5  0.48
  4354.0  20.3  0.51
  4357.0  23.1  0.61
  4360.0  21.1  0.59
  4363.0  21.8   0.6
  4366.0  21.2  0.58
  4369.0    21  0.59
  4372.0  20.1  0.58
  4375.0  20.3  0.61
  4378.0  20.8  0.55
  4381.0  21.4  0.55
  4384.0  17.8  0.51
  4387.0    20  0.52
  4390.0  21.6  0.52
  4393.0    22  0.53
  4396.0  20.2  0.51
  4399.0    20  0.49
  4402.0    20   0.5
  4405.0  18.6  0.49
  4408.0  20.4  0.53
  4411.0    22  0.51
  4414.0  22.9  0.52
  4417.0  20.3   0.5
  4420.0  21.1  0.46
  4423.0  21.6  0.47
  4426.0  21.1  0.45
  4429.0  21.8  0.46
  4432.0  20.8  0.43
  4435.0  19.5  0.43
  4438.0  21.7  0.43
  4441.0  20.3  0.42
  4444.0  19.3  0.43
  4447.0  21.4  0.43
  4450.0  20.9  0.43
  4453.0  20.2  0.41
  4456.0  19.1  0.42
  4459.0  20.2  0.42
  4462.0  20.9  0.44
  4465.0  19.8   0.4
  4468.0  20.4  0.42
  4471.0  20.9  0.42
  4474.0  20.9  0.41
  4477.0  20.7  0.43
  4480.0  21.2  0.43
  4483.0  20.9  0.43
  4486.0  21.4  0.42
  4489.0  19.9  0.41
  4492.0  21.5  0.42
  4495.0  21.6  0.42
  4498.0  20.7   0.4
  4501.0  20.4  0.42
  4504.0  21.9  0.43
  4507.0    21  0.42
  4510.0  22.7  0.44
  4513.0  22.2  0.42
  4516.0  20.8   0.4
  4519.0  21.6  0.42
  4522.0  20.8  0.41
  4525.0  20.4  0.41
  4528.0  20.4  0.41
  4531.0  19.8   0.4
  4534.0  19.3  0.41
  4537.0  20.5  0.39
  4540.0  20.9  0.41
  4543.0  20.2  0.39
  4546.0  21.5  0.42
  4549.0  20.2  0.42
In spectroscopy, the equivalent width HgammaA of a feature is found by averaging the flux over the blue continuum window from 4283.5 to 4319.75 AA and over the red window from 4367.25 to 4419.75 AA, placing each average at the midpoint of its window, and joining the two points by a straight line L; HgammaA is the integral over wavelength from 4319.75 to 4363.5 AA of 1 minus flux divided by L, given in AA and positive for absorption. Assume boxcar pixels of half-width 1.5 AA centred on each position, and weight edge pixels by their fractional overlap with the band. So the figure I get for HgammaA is 1.10 AA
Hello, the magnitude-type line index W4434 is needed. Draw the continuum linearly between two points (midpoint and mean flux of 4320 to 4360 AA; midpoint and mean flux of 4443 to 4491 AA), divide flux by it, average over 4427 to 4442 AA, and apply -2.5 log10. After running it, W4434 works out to -0.04 mag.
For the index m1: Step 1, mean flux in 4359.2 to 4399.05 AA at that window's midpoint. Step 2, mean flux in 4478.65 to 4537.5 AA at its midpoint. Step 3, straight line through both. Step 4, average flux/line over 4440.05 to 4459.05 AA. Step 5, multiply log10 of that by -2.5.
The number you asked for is 0.03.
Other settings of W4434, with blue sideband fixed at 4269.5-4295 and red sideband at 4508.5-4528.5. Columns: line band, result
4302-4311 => 0.13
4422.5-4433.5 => -0.03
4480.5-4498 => 0.01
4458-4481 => 0.02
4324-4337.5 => 0.06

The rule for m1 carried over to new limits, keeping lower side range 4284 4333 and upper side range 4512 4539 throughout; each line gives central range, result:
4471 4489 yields -0.030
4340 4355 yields 0.058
